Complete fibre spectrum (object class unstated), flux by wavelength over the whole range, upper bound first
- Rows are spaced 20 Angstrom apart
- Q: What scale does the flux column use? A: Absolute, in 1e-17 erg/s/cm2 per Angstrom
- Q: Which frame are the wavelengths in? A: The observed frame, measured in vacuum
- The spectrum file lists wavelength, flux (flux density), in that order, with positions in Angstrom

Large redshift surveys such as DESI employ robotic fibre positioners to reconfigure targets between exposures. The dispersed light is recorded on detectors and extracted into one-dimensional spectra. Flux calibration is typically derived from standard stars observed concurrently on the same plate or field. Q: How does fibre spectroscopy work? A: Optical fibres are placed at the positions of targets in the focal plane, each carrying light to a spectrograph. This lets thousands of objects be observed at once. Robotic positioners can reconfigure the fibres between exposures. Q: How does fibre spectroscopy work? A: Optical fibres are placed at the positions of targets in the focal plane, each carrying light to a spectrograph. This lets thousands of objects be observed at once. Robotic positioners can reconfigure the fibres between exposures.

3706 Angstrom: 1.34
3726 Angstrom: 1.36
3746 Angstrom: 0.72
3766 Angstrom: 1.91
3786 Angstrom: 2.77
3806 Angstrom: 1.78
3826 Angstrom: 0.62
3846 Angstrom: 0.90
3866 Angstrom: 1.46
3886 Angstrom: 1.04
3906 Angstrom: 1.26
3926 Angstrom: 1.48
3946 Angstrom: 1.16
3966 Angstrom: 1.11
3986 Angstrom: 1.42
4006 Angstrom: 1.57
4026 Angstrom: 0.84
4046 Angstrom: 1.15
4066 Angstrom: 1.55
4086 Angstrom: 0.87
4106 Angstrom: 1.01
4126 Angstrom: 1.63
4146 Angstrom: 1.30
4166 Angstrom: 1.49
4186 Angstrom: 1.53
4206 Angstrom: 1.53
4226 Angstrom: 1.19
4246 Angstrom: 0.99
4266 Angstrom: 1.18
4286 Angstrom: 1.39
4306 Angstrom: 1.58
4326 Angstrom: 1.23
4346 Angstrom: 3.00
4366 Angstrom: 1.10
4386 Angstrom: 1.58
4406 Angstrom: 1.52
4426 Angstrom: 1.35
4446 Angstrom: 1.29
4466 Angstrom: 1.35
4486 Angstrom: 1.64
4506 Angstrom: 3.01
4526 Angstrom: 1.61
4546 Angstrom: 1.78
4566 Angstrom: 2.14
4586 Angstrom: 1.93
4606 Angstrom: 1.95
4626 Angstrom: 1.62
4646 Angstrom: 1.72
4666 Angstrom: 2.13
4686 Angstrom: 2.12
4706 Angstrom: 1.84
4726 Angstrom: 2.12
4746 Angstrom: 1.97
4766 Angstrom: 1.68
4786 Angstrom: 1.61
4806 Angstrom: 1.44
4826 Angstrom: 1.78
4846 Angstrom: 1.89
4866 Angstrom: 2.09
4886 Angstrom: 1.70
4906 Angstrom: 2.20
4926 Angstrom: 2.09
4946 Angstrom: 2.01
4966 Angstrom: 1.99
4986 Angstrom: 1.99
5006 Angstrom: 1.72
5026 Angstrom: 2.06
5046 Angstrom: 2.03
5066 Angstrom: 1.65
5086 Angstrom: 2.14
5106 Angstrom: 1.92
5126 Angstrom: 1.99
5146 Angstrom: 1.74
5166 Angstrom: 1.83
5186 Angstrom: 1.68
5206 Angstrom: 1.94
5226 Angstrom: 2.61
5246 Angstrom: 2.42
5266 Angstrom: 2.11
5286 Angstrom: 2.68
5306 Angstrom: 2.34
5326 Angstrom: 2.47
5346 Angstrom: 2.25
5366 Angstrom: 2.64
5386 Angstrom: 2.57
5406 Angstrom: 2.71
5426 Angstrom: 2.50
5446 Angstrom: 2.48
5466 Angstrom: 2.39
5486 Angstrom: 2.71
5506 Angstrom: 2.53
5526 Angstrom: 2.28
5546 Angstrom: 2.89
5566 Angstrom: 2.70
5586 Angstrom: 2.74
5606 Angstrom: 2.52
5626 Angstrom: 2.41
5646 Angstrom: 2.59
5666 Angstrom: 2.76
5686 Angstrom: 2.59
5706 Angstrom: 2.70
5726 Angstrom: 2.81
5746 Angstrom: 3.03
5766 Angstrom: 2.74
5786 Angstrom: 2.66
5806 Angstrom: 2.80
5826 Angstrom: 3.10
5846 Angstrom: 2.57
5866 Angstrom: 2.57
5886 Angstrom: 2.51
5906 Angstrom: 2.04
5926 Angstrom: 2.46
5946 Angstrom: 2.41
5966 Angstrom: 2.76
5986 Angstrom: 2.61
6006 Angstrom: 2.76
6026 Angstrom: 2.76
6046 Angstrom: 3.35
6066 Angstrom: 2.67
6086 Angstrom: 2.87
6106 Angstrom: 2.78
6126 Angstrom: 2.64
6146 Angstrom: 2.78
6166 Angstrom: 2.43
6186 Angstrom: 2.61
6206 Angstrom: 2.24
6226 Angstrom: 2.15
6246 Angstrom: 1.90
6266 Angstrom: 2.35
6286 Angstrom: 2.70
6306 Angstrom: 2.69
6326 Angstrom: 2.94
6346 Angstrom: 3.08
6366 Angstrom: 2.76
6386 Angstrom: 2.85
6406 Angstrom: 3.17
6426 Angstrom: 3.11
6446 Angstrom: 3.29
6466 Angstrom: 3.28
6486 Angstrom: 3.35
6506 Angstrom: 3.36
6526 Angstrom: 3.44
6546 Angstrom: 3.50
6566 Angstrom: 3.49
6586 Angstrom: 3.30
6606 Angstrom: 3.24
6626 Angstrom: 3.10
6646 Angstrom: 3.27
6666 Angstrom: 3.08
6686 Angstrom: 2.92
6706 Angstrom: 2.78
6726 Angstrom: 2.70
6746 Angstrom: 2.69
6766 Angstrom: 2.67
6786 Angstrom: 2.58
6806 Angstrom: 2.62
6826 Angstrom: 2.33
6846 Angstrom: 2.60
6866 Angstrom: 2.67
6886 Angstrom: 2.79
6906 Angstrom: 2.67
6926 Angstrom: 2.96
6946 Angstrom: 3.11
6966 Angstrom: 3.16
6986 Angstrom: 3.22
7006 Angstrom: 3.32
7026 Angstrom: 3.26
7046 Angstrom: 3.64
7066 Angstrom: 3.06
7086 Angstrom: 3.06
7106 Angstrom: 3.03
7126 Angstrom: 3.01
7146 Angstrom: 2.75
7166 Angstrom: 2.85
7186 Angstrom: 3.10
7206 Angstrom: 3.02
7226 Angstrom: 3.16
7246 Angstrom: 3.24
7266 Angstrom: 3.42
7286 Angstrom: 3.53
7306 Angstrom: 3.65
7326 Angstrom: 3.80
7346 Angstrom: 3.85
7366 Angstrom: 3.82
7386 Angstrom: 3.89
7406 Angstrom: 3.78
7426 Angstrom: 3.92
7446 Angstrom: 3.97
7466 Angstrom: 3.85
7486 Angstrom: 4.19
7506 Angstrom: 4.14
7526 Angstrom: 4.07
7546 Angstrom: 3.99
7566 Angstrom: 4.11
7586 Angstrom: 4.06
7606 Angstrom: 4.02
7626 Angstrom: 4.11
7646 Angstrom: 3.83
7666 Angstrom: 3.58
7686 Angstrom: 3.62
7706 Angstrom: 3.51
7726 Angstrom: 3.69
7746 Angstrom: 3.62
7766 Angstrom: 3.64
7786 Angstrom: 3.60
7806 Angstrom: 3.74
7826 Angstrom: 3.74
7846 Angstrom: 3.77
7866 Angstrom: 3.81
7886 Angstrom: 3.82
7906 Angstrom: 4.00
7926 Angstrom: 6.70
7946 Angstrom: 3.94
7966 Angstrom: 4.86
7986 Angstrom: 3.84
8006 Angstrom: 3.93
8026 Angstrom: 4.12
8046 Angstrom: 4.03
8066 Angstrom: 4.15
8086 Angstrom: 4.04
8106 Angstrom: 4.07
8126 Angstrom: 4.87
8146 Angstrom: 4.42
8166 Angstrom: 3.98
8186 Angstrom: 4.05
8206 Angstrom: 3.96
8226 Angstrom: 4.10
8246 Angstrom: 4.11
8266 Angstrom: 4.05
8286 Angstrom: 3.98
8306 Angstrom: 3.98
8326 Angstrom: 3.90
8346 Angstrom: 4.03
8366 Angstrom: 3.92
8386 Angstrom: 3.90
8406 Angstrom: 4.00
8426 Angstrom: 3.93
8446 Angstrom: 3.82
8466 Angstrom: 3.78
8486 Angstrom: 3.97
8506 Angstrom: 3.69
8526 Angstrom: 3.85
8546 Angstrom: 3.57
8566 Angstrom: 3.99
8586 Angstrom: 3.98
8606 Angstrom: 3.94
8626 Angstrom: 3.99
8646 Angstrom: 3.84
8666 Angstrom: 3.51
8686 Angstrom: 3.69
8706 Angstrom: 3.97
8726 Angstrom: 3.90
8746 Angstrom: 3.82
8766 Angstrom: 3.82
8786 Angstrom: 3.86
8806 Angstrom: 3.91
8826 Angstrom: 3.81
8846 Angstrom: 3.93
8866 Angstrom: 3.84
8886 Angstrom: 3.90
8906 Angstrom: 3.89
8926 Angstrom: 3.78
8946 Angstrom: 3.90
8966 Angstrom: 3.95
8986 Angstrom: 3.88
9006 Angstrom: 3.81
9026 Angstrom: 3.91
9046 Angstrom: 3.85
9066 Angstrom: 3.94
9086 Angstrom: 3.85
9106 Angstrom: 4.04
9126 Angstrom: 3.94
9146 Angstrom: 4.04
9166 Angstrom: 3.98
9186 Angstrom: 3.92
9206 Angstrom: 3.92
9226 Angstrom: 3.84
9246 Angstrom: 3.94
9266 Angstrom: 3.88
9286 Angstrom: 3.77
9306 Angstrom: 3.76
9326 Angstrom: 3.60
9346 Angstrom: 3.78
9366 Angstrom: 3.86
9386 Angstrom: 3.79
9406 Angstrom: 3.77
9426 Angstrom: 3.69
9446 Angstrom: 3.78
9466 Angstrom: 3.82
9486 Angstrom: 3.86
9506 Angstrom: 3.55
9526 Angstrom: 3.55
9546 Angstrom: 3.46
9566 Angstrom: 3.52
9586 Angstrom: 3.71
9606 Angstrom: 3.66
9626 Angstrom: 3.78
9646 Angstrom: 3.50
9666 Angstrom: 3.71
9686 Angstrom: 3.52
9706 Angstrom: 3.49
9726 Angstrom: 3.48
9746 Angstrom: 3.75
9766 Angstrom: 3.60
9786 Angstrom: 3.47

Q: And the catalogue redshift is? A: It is 0.21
